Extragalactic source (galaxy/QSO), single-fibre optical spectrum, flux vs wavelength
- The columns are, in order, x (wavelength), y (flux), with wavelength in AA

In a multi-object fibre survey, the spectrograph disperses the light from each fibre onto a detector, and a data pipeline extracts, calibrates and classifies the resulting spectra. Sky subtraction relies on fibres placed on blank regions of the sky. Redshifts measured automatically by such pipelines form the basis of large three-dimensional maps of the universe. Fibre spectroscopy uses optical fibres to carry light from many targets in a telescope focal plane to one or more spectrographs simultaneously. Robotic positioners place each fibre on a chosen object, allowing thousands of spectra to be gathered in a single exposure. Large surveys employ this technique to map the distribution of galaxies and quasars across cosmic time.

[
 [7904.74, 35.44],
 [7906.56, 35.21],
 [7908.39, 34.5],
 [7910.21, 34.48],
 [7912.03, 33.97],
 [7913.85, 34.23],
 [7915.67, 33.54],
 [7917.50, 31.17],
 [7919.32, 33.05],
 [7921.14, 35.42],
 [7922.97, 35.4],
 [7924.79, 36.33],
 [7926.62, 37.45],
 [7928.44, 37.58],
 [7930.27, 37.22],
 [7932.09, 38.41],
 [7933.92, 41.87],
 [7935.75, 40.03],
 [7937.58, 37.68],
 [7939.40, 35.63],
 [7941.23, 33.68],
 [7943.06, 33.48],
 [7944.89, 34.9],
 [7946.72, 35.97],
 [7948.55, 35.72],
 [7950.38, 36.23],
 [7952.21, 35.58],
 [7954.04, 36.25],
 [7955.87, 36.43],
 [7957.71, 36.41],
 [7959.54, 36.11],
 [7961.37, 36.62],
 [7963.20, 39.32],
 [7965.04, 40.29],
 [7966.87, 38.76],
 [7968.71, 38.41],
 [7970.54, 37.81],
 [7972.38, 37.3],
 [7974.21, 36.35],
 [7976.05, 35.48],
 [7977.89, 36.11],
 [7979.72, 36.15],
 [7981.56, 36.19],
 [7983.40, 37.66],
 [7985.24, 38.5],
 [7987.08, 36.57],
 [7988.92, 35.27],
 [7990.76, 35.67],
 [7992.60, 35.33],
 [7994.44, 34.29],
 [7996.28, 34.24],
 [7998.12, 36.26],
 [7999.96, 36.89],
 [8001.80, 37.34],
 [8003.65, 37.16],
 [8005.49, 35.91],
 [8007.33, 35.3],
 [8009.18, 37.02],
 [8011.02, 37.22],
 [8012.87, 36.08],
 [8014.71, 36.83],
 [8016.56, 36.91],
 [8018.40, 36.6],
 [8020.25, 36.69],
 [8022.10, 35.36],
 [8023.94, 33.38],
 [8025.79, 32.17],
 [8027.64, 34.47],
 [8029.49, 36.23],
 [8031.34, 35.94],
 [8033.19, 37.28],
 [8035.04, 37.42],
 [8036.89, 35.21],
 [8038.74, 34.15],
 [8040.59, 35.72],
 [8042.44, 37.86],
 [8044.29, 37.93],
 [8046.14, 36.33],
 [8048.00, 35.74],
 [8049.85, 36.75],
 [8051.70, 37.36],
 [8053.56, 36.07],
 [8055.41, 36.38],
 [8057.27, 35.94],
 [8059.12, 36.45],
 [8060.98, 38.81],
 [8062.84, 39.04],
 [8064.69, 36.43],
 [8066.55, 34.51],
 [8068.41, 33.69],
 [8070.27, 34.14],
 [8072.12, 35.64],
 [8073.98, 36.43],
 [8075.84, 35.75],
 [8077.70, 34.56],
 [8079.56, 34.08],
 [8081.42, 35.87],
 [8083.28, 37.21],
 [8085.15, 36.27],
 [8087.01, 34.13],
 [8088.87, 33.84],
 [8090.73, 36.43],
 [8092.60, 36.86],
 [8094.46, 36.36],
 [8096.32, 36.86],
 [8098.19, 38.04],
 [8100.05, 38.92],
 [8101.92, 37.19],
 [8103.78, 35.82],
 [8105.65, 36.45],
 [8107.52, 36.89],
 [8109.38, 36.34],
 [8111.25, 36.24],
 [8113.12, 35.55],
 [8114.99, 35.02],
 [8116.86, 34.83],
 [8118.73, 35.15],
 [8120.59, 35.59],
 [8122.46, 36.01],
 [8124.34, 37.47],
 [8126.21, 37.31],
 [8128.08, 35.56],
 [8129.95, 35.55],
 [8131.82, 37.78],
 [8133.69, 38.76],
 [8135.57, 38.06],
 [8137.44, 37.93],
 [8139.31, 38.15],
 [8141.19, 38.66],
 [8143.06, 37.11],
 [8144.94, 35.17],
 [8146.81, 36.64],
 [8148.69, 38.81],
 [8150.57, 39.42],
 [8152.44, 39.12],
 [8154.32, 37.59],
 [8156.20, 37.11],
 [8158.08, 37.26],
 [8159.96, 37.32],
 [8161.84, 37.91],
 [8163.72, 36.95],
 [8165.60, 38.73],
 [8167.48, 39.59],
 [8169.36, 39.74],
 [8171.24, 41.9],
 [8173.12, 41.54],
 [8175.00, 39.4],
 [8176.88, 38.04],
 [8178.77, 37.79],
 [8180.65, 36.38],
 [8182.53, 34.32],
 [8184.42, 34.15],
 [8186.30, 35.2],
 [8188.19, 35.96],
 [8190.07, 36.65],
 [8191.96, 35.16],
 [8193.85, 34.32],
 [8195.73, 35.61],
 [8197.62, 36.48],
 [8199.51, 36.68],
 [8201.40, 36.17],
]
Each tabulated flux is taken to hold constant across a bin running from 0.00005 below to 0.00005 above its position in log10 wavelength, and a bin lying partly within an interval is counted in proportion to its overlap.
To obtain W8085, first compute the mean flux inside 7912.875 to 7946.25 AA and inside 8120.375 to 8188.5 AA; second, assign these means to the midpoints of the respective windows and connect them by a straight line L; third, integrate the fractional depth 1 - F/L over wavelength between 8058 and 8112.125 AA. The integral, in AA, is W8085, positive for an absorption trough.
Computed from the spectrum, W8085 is 1.3 AA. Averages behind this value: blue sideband 35.9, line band 36.2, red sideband 37.6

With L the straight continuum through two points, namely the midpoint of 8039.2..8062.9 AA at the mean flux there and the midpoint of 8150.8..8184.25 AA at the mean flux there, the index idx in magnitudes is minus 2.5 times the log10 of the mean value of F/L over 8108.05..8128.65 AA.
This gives 0.05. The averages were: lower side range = 36.8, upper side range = 38.2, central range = 35.9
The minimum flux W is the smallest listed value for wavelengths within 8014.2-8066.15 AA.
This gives 32.17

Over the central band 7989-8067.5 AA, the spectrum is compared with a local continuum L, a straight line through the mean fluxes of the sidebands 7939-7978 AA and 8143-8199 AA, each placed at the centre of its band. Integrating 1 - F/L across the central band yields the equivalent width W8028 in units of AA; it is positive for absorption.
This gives 1.4 AA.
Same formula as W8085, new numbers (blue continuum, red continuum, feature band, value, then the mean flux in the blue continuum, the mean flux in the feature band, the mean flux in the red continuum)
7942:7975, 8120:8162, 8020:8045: 0.9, 36.8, 35.7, 37.4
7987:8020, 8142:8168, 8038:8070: 0.3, 36.2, 36.4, 37.7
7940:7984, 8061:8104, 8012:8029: 0.4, 36.5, 35.4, 36.1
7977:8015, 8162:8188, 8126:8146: 0.2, 36.3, 37.3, 37.9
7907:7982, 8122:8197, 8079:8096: 0.6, 36.3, 35.8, 37.4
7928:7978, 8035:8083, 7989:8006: 0.3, 37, 35.9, 36.1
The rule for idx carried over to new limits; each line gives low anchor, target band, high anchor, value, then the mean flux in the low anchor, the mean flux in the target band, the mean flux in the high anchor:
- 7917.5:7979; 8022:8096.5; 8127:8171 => 0.04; 36.7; 35.9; 37.8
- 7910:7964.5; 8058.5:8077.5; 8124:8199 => 0.02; 36.1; 36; 37.4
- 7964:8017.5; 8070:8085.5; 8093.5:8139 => 0.03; 36.7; 35.6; 36.7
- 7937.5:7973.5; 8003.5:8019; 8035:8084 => -0.01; 36.6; 36.5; 36.1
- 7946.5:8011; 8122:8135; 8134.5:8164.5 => 0.02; 36.6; 37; 37.7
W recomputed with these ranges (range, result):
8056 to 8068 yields 34.51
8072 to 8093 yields 33.84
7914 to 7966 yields 31.17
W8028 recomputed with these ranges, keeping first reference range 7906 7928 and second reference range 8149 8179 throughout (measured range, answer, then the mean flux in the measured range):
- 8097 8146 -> 1.64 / 36.8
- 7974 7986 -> -0.32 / 36.6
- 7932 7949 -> -0.82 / 36.7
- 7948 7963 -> -0.46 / 36.3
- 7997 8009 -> -0.14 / 36.5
